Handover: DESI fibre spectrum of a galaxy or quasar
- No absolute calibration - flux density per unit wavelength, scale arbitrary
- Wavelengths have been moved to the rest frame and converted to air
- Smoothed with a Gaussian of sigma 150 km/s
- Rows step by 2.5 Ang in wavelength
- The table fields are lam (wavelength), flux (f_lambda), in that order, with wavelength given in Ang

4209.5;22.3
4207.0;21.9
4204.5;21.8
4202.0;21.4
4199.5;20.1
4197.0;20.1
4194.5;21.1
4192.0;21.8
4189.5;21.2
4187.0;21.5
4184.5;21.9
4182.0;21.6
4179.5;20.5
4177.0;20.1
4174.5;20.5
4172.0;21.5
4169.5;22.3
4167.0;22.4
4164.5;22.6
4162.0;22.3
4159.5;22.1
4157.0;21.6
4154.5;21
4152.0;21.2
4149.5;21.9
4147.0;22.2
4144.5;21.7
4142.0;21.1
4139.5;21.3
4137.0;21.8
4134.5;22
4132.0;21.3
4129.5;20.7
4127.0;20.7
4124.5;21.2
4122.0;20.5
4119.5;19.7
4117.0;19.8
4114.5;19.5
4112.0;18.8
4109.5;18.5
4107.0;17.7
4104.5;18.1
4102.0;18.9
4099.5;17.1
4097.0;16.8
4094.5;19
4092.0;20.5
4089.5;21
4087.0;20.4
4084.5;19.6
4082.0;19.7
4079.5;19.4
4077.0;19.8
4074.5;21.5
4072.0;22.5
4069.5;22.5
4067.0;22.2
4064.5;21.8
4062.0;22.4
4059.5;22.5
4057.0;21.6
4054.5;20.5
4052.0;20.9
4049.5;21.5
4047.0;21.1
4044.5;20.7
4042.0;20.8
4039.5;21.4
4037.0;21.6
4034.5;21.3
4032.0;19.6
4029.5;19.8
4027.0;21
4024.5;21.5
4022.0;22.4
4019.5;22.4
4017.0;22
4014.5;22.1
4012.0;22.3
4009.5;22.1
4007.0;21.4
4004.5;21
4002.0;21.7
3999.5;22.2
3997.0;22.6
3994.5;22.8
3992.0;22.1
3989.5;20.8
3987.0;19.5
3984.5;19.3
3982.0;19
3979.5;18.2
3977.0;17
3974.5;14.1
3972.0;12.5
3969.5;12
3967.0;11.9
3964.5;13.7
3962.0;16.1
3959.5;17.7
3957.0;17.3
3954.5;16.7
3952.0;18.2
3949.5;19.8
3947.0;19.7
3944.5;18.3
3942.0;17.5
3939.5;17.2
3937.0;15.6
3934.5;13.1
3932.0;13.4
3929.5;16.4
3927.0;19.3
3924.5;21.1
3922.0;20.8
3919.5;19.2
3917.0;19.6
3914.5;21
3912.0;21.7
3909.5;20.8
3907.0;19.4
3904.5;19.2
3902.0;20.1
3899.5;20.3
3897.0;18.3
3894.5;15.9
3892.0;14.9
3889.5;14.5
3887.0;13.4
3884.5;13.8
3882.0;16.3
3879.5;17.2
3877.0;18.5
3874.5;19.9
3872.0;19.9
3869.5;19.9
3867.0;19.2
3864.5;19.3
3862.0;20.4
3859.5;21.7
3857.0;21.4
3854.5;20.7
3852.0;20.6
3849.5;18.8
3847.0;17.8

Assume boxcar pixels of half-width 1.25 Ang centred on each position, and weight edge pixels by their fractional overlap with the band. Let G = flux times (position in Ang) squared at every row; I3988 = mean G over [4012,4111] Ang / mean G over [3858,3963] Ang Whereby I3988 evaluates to 1.22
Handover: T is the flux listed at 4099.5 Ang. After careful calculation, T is 17.1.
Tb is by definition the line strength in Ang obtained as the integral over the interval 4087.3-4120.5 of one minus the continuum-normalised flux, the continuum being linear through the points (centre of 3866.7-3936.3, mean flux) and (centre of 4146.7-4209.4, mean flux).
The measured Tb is 2.7 Ang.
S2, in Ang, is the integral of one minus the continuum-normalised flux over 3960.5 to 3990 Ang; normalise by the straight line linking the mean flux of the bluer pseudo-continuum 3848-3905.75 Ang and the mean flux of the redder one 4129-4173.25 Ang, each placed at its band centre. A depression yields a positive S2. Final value 5.4 Ang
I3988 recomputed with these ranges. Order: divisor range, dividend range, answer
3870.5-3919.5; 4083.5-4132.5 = 1.19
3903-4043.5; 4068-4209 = 1.17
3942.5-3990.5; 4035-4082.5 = 1.32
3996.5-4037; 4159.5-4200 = 1.07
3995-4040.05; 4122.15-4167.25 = 1.06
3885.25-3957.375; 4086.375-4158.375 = 1.24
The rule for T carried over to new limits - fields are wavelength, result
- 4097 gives 16.8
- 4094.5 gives 19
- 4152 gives 21.2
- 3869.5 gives 19.9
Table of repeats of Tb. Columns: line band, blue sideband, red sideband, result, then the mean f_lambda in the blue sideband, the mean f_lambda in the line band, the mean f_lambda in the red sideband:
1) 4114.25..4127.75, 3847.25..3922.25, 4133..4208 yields 0.49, 18.9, 20.3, 21.5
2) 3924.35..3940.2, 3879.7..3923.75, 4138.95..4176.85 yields 2.01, 18.2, 16.3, 21.7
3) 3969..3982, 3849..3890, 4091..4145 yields 2.59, 18.6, 15.3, 19.8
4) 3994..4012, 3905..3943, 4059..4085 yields -1.82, 18.4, 22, 21.3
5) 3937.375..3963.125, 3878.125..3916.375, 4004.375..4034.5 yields 2.15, 17.8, 17.8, 21.5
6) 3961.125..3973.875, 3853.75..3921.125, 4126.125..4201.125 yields 4.13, 18.8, 13.2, 21.4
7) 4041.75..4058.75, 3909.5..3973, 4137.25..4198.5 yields -1.56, 17.3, 21.1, 21.5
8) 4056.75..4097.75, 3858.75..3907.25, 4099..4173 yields -1.41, 18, 20.8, 20.8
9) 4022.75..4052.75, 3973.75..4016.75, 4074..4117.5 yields -1.45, 20.6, 21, 19.2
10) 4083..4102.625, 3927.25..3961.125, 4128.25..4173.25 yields 1.18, 17.1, 19.2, 21.7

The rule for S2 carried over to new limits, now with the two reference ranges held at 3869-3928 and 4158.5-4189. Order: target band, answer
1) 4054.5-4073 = -1.6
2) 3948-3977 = 5.5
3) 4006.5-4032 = -2.2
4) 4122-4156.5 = -0.3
